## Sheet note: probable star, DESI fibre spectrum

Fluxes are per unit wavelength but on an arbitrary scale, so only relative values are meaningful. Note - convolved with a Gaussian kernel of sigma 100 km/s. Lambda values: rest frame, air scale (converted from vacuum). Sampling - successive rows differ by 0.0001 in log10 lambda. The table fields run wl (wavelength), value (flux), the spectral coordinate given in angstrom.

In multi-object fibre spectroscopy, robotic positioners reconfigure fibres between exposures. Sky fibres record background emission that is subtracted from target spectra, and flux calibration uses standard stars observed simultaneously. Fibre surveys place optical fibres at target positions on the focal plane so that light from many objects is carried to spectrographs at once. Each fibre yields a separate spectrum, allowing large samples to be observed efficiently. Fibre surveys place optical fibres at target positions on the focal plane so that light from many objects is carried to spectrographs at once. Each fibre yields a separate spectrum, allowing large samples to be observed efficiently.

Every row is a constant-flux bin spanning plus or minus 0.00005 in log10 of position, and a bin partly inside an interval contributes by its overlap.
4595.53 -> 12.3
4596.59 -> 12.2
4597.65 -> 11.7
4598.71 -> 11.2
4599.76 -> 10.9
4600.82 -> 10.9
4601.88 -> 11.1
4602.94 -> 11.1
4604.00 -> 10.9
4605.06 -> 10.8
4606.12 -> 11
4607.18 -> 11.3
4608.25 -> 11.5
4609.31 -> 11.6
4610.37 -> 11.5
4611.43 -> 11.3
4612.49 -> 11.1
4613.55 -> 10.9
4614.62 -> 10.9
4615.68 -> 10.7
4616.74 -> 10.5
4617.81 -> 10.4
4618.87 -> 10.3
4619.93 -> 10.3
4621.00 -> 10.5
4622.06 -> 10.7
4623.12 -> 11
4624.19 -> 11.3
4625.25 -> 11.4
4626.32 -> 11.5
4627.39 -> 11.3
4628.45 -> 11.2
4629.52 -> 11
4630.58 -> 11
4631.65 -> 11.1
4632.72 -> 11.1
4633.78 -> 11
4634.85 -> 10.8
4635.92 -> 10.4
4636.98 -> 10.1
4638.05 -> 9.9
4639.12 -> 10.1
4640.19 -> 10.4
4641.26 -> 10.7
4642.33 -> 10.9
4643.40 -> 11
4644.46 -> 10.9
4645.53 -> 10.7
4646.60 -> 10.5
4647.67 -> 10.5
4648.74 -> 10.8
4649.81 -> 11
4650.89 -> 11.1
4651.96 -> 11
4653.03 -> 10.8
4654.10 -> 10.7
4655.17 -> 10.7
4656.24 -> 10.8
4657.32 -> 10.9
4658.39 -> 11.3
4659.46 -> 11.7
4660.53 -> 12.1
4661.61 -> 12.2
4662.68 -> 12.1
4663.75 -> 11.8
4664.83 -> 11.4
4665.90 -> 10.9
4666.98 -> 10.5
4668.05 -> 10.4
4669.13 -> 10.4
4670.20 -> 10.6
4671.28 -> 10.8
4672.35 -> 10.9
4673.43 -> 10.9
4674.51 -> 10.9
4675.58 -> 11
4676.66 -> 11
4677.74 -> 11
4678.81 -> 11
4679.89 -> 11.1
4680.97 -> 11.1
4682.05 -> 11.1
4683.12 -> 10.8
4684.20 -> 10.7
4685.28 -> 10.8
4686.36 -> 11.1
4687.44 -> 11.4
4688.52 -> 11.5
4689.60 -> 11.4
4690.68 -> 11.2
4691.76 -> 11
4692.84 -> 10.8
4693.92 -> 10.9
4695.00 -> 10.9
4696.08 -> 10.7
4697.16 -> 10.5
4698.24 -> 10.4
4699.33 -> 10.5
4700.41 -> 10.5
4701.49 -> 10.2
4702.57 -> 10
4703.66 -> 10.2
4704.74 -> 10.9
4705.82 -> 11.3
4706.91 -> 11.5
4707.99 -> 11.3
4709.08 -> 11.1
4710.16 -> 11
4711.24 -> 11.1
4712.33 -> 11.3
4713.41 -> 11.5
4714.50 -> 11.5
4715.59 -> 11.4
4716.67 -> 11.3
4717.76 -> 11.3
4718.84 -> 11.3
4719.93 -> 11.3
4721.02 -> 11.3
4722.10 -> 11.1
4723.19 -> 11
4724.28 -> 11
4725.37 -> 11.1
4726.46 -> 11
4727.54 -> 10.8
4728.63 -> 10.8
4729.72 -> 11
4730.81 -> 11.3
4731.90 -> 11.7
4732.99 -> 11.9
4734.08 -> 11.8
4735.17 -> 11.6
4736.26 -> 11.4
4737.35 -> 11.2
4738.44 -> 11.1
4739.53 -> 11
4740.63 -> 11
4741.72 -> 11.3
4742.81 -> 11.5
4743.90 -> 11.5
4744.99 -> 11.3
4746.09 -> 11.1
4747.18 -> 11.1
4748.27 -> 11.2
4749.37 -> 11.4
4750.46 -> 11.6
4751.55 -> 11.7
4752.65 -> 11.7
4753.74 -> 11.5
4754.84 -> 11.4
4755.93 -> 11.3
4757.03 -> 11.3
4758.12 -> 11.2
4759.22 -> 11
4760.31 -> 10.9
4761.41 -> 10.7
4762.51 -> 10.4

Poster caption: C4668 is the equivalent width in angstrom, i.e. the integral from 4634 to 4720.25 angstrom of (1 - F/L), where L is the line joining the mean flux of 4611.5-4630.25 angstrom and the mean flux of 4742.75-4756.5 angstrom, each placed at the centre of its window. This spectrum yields 1.3 angstrom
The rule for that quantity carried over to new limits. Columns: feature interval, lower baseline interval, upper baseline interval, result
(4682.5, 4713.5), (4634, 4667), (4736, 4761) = 0.6 angstrom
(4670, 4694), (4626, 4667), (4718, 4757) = 0.2 angstrom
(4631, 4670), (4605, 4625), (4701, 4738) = 0.4 angstrom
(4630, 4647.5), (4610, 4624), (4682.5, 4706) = 0.2 angstrom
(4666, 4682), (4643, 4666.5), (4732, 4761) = 0.5 angstrom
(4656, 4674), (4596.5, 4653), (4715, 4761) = -0.2 angstrom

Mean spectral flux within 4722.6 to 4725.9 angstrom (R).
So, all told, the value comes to 11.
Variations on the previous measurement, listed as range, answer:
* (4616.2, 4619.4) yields 10.4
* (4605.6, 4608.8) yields 11.2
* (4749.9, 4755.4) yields 11.6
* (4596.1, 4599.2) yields 11.7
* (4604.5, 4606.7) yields 10.9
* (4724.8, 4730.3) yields 10.9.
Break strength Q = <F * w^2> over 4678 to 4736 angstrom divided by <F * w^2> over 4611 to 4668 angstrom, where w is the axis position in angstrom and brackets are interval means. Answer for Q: 1.04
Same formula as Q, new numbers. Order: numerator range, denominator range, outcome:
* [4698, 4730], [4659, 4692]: 1.01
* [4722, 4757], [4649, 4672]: 1.05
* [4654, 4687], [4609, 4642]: 1.04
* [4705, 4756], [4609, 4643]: 1.09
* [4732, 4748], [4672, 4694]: 1.05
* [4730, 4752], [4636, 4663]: 1.09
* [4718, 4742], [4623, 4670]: 1.06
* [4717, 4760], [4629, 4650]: 1.10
